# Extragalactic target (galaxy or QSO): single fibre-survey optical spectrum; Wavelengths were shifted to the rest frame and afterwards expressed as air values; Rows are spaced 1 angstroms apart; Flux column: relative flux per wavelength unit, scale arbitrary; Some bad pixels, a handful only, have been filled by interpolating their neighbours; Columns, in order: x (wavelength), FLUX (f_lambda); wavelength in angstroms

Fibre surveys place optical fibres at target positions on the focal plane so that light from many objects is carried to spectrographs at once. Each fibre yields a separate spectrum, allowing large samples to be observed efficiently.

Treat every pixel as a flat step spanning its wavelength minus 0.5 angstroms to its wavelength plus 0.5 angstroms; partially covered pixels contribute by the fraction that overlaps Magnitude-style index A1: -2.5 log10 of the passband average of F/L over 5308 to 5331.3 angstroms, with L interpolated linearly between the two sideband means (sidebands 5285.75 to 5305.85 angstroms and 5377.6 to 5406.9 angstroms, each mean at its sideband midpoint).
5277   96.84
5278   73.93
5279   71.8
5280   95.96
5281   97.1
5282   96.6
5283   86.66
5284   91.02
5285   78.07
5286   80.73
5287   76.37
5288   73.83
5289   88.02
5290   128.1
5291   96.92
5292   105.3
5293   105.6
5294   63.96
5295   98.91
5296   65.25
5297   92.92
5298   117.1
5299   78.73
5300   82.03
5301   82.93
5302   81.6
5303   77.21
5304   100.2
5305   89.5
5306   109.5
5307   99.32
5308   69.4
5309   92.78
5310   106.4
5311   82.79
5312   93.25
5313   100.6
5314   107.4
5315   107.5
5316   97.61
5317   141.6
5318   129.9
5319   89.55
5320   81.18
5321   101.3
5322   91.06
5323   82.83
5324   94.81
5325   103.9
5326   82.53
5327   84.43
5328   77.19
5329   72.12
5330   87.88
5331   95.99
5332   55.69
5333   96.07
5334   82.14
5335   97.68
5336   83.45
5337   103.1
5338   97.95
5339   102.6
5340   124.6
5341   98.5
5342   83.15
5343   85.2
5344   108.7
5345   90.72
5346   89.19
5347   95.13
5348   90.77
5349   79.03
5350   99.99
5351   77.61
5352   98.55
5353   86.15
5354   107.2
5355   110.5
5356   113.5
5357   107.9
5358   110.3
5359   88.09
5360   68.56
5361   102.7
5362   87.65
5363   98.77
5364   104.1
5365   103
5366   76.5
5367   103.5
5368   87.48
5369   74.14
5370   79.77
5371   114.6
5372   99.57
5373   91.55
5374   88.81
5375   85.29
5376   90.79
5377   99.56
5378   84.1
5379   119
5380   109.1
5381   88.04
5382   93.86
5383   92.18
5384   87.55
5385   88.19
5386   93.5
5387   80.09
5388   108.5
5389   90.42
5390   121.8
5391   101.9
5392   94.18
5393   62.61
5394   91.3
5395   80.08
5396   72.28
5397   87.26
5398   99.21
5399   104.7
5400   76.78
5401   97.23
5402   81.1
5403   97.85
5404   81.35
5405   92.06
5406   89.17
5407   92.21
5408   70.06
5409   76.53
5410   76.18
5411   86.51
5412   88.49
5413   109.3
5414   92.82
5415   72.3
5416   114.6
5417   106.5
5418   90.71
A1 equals -0.06 mag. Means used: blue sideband 89.7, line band 95.3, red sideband 91.9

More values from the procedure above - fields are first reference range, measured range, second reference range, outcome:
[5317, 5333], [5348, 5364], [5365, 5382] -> -0.04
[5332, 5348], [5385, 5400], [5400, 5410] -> -0.05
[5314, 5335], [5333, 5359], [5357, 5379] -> -0.04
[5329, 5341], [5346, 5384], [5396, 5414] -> -0.04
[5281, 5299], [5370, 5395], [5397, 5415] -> -0.06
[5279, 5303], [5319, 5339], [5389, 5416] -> 0.01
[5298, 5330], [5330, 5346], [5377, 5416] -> -0.01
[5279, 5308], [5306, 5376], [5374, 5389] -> -0.03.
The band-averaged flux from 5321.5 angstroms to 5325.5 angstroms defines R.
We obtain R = 93.2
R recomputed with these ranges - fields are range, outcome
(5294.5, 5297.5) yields 85.7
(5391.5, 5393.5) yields 78.4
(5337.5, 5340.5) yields 108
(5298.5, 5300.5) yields 80.4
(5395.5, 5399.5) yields 90.9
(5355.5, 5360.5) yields 97.7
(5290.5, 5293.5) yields 103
